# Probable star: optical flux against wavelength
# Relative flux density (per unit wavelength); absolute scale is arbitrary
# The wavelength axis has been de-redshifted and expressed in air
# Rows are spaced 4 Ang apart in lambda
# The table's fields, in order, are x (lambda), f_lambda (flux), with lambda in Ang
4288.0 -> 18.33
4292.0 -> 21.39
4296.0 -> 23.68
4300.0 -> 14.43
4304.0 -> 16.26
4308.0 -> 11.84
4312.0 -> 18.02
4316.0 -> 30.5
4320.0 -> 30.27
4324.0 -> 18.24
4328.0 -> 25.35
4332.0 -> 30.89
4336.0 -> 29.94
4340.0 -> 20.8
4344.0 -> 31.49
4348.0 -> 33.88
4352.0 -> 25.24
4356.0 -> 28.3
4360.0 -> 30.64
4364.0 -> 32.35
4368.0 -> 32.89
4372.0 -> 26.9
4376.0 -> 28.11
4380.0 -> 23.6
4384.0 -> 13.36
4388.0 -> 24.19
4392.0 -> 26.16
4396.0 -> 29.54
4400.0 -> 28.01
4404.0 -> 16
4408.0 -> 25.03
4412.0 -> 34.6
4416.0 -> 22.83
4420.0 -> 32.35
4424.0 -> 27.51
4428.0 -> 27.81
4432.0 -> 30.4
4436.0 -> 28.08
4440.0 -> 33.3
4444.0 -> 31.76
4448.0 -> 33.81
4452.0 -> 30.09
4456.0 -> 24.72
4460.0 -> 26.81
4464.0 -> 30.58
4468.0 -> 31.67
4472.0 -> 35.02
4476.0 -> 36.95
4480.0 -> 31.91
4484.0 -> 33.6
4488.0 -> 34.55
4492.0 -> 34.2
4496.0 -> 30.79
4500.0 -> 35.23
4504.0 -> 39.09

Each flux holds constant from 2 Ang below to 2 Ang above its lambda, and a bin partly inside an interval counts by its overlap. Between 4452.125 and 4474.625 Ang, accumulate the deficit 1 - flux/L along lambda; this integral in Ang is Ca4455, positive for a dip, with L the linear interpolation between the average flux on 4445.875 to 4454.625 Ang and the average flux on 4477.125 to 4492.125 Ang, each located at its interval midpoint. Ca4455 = 1.6 Ang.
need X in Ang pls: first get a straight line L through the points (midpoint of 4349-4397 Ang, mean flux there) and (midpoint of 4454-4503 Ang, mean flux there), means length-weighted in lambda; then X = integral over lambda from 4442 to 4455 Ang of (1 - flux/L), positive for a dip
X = -0.2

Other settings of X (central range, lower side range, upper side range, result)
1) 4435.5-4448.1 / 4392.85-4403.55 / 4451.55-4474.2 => -1.3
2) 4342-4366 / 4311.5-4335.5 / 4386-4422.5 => -3.6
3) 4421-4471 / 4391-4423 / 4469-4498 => 0.8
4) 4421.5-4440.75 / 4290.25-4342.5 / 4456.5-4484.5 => 0.2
